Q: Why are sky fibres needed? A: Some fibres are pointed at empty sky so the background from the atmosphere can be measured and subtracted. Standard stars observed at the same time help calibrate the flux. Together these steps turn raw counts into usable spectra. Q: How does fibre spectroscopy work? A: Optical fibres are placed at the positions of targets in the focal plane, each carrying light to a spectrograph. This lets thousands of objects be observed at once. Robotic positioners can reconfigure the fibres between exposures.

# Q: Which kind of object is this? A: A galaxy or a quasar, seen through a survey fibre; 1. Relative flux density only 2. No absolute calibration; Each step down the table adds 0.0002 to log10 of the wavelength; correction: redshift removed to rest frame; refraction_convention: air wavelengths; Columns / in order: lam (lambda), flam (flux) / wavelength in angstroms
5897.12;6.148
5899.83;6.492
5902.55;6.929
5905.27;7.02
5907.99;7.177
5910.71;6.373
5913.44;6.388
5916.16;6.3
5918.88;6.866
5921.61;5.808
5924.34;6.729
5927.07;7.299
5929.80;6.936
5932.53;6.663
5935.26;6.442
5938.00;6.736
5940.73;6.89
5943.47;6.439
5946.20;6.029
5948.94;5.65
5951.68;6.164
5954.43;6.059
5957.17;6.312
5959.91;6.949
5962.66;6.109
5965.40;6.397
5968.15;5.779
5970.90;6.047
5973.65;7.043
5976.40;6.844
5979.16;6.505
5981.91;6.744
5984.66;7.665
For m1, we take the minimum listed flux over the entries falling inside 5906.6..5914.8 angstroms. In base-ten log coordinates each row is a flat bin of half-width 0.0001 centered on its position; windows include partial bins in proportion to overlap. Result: 6.373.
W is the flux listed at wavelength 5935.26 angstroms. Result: 6.442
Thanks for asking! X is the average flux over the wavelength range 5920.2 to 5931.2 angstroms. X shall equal 6.69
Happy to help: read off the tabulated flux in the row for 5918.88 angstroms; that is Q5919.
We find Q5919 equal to 6.866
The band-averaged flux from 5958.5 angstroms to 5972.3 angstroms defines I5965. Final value 6.26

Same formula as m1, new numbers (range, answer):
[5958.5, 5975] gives 5.779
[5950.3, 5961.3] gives 6.059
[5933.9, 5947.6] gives 6.029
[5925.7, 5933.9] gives 6.663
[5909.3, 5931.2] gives 5.808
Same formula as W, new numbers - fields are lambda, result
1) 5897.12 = 6.148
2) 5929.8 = 6.936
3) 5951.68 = 6.164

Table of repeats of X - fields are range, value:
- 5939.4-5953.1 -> 6.23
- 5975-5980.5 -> 6.67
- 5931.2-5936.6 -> 6.56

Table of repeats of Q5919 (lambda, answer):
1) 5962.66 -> 6.109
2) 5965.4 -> 6.397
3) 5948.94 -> 5.65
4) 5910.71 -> 6.373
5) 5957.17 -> 6.312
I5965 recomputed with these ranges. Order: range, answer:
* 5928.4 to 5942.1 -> 6.74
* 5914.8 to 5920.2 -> 6.59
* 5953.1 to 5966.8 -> 6.37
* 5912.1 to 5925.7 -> 6.42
